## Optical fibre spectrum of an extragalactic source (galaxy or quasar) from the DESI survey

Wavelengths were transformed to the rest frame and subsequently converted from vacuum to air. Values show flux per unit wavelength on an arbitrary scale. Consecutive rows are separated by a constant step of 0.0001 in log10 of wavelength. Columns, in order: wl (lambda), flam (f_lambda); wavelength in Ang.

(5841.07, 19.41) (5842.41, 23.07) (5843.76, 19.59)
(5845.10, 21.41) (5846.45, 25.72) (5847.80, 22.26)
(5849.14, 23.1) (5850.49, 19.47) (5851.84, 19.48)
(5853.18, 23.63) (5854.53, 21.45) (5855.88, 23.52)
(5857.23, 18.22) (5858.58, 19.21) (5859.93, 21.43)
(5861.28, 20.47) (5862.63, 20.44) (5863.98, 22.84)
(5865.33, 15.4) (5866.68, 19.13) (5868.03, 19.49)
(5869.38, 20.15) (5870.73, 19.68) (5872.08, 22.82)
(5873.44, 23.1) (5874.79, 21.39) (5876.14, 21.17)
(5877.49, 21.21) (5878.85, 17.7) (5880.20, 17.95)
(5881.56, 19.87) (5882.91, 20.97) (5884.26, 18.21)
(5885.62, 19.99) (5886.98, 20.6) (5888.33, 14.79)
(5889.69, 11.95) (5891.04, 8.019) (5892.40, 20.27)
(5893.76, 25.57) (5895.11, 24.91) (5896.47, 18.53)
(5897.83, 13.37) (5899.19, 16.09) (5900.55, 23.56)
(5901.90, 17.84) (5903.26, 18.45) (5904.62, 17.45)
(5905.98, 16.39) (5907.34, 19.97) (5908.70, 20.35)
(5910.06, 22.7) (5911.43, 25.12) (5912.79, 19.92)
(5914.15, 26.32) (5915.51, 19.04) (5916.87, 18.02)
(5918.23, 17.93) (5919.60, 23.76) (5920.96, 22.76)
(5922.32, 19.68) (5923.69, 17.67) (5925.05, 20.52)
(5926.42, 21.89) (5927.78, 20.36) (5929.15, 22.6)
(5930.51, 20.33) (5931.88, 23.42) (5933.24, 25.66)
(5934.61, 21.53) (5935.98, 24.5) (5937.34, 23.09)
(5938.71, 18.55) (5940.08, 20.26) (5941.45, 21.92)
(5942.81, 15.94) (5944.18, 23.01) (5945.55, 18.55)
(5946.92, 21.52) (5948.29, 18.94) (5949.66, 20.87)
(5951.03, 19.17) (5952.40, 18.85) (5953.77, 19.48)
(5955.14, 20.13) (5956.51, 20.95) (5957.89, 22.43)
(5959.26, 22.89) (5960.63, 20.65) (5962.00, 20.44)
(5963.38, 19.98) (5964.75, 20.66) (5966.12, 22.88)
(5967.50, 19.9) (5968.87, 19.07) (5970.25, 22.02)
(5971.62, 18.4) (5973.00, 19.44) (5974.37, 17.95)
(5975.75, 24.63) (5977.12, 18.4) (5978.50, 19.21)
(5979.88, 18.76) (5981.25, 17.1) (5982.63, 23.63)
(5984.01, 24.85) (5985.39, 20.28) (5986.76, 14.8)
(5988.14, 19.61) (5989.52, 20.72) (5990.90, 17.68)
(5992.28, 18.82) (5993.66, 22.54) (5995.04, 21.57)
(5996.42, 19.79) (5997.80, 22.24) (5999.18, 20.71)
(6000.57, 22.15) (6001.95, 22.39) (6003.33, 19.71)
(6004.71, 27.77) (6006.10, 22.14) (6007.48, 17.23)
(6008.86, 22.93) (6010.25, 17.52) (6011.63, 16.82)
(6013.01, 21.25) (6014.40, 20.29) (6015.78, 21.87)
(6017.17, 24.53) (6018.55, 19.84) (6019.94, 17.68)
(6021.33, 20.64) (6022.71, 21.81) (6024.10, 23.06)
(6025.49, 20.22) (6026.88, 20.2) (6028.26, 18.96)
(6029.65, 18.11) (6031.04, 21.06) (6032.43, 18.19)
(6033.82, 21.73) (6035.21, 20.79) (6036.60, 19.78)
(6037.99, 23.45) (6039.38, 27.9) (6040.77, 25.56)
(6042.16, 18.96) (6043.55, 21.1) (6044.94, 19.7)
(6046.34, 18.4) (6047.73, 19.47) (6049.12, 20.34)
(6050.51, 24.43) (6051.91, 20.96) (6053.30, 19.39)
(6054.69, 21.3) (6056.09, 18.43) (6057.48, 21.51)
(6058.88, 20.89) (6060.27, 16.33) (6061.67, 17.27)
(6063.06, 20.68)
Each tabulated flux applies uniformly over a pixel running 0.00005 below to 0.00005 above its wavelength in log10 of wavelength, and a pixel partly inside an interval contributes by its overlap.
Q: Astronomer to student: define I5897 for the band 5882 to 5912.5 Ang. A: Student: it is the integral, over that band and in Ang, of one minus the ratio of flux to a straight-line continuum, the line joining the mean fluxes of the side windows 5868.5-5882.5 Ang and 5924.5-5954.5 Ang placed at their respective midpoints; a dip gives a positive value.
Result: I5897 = 2.6 Ang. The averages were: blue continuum 20.5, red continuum 21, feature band 18.9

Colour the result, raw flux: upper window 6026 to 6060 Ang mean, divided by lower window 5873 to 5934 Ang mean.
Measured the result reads 1.04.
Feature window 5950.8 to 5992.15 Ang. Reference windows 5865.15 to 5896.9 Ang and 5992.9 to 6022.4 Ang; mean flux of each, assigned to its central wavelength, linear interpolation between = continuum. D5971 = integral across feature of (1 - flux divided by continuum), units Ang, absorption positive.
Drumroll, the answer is 0.8 Ang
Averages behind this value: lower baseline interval 19.4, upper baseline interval 21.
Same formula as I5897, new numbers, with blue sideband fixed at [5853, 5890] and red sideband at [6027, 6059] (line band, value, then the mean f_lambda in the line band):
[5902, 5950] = -1.4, 20.8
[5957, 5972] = -0.3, 20.9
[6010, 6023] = 0.3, 20.3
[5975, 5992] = 0.5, 19.9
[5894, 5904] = 0.4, 19.3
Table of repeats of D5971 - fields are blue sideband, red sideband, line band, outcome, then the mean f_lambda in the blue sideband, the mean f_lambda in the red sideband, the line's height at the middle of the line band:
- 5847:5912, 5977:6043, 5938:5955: 0.4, 19.8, 20.8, 20.3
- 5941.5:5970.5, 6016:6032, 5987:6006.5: -0.6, 20.4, 20.5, 20.5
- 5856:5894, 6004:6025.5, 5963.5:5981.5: 0.5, 19.3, 21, 20.5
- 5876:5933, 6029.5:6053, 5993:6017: -0.4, 19.7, 21.2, 20.8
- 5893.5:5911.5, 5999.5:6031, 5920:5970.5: -2.0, 19.7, 20.8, 20.1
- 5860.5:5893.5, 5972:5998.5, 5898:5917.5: -0.5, 19.2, 20.1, 19.4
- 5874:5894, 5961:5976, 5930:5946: -1.4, 18.5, 20.4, 19.7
